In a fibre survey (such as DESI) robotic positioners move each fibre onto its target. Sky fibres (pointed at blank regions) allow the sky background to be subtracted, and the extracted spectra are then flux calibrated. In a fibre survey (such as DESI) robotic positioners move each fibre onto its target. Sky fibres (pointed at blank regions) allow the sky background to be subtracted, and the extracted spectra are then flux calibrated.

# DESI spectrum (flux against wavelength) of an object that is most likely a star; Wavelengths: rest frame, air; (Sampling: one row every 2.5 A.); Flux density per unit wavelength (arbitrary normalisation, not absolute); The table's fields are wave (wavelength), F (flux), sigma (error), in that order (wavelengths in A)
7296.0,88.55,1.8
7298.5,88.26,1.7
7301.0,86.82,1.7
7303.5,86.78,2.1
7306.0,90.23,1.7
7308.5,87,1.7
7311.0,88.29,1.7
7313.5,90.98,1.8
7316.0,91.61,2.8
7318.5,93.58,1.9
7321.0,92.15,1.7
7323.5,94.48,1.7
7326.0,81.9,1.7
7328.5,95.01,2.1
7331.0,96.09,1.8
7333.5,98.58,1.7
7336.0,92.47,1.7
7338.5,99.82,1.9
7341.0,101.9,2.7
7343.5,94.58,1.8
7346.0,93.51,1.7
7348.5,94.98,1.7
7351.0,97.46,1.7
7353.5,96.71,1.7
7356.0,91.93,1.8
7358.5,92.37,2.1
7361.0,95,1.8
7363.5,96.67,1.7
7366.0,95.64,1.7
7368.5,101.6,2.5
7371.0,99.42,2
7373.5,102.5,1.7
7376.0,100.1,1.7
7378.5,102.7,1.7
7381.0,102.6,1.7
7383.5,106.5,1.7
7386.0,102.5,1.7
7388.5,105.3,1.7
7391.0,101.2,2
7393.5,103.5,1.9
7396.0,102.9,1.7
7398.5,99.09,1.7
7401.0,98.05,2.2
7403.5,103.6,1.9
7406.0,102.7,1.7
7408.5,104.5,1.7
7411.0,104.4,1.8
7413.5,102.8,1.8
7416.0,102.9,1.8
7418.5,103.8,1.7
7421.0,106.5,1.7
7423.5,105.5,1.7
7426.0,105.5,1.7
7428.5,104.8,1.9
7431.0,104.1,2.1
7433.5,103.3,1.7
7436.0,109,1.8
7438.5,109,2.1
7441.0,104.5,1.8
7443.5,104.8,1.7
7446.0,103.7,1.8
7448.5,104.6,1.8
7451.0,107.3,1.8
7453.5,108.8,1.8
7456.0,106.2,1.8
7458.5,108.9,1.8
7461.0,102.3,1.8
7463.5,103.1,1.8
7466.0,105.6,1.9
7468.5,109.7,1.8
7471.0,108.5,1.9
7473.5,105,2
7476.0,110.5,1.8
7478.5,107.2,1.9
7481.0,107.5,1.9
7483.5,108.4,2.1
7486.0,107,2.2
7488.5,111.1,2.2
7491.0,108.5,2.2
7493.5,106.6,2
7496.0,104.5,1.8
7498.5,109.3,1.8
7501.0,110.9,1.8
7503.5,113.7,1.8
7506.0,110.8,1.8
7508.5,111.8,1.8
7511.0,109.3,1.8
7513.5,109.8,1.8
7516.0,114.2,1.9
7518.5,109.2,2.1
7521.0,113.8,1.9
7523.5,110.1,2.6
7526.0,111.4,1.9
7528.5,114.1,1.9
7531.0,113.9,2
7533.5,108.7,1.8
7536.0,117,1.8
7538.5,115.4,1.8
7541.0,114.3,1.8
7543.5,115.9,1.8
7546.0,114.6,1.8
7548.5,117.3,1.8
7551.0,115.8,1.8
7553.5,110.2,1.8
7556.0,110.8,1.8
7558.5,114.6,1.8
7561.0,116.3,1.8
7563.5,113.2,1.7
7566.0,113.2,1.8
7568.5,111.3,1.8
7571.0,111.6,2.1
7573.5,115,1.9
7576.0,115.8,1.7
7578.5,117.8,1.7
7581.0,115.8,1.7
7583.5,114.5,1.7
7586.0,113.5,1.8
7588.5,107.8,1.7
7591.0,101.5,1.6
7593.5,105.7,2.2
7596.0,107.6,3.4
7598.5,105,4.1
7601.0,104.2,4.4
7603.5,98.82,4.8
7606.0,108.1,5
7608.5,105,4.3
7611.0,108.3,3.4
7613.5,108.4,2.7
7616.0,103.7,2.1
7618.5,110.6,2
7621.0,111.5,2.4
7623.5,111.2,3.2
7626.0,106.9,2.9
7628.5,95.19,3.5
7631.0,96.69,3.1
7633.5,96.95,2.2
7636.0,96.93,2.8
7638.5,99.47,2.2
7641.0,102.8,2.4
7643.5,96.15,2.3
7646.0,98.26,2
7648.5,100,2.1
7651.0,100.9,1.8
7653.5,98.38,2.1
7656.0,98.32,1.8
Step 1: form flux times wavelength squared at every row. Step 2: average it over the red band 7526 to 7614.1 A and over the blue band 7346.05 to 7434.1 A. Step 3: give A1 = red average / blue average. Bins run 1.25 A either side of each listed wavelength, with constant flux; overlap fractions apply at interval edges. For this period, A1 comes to 1.16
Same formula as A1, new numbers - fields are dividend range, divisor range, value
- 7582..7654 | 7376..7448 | 1.06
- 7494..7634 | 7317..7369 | 1.23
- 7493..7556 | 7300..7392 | 1.23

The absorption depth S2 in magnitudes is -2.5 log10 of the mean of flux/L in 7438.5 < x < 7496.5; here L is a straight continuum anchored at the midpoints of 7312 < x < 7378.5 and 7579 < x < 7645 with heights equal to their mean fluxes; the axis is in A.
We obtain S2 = -0.07 mag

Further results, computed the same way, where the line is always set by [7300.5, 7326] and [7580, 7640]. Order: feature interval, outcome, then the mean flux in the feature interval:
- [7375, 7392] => -0.10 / 103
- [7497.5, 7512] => -0.11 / 111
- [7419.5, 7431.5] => -0.10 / 105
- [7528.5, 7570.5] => -0.12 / 114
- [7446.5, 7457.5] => -0.10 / 107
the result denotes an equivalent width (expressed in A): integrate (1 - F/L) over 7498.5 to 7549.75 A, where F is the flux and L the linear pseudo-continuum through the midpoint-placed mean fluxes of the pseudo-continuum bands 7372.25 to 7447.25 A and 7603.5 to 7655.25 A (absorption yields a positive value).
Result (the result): -4.75 A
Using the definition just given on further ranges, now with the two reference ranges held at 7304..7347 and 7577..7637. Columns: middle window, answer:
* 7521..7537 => -1.5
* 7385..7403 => -1.1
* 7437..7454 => -1.3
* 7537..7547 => -1.1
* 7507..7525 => -1.6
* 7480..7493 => -1.0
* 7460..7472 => -0.7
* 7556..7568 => -1.1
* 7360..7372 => -0.4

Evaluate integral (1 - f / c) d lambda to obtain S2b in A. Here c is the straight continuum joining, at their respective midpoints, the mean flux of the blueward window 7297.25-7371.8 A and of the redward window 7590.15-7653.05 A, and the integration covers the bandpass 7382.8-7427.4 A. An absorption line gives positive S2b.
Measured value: -3.5 A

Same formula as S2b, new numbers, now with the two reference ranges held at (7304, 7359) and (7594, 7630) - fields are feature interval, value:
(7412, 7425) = -0.9 A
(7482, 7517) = -3.0 A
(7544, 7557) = -1.4 A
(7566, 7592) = -2.0 A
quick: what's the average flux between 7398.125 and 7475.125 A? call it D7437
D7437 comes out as 105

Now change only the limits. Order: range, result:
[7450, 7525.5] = 109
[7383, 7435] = 103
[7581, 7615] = 107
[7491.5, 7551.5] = 112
